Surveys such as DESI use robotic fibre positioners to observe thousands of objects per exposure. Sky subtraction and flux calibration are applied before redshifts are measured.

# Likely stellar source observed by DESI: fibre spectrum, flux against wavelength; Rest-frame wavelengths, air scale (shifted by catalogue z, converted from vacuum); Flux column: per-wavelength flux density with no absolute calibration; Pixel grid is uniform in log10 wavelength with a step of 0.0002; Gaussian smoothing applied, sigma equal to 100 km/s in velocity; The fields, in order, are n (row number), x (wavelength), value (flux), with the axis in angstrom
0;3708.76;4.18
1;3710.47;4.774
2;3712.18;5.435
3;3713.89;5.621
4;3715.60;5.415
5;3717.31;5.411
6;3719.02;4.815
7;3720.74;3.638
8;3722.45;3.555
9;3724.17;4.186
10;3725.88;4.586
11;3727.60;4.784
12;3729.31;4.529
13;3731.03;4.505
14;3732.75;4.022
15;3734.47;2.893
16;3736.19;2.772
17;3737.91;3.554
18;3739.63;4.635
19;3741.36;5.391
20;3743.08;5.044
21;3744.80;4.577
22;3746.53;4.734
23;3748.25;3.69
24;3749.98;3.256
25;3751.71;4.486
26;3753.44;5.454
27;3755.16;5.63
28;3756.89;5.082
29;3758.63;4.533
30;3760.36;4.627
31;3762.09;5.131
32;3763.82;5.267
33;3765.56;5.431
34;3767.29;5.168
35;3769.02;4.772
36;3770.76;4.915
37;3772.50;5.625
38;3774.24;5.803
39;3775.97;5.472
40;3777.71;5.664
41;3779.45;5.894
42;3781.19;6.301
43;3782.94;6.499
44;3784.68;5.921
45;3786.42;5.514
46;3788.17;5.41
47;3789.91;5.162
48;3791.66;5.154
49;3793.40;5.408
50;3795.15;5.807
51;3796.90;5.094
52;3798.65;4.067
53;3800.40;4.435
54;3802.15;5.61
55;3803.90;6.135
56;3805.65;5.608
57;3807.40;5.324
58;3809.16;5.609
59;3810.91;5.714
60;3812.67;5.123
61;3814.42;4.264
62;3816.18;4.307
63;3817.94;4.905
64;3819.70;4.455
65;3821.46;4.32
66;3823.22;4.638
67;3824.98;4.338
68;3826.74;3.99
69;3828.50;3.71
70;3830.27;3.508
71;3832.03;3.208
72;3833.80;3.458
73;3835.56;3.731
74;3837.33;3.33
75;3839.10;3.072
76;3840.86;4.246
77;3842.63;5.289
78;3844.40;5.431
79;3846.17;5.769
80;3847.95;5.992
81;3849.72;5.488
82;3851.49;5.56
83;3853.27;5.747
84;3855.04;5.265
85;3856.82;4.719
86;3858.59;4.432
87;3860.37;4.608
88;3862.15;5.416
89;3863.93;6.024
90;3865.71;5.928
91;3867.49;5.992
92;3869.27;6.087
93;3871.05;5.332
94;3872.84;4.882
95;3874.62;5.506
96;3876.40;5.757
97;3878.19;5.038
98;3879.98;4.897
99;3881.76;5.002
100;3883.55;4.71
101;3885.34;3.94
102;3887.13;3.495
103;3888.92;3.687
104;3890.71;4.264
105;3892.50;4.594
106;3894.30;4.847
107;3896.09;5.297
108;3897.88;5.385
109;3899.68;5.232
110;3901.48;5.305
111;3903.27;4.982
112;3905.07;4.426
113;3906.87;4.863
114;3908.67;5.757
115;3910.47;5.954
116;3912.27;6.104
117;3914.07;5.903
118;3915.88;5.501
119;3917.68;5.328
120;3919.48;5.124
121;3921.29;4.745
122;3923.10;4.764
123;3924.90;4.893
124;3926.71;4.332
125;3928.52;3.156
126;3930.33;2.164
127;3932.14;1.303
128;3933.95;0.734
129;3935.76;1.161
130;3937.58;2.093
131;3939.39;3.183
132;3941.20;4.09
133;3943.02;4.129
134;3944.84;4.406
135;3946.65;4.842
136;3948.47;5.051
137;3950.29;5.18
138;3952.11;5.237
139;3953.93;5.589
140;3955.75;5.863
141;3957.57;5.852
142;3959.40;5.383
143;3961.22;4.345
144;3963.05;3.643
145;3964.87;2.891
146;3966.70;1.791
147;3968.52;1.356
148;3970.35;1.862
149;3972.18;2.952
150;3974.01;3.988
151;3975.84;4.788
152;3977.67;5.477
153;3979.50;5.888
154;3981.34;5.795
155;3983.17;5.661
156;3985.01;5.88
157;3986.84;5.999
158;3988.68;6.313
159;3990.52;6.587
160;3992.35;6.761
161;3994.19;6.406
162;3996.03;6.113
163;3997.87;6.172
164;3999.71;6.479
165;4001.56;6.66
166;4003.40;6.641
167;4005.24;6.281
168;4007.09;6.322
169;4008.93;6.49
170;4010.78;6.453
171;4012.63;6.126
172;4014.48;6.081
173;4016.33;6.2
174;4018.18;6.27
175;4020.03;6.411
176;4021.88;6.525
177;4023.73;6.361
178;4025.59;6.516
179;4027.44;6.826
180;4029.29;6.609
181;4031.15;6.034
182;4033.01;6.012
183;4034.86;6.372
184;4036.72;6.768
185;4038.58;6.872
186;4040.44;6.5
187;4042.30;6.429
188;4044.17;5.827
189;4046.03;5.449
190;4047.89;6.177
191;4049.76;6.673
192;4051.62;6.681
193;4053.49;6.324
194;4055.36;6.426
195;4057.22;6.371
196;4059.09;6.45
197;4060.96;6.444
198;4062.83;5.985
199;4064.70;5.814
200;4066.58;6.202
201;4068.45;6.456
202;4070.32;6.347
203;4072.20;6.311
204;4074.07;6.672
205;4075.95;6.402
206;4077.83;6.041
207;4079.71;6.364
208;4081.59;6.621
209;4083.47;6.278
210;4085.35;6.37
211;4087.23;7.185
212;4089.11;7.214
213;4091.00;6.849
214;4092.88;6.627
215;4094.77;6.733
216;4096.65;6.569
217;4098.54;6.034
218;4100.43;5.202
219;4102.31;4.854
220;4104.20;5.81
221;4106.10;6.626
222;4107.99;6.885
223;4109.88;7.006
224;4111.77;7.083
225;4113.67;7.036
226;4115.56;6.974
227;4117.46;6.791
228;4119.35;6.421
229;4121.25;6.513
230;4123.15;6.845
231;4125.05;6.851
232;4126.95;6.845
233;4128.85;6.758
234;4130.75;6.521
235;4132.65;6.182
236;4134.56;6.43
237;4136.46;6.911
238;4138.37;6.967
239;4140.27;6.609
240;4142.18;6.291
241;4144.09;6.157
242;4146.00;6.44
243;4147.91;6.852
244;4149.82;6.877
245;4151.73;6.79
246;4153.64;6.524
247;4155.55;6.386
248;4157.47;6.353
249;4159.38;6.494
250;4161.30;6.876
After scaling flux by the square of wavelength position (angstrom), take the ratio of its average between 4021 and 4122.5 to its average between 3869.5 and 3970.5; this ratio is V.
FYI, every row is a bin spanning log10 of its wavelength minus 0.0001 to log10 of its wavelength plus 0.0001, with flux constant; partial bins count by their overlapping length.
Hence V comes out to 1.6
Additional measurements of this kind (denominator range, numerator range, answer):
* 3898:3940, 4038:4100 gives 1.63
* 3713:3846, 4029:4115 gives 1.55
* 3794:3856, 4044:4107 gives 1.51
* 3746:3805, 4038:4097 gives 1.43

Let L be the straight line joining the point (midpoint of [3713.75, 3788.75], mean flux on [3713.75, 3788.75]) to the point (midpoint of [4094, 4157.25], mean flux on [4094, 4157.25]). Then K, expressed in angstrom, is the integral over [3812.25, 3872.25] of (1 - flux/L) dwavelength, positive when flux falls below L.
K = 5.92 angstrom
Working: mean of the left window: 4.86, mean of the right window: 6.54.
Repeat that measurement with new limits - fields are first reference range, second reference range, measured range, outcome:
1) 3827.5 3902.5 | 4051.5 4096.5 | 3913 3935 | 5.36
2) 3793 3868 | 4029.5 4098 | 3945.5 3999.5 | 7.79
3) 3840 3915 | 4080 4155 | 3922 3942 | 9.39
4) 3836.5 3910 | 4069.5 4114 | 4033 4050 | -0.51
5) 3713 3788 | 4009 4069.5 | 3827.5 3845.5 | 4.69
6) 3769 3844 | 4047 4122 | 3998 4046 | -2.23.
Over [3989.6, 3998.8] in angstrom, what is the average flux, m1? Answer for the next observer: 6.41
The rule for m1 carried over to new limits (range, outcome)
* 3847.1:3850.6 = 5.74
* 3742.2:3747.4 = 4.79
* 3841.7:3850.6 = 5.58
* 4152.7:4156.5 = 6.46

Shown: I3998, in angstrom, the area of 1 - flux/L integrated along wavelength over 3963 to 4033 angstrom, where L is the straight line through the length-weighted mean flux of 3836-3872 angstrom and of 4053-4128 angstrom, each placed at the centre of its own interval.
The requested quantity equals 4.42 angstrom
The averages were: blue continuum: 5.17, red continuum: 6.47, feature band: 5.6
